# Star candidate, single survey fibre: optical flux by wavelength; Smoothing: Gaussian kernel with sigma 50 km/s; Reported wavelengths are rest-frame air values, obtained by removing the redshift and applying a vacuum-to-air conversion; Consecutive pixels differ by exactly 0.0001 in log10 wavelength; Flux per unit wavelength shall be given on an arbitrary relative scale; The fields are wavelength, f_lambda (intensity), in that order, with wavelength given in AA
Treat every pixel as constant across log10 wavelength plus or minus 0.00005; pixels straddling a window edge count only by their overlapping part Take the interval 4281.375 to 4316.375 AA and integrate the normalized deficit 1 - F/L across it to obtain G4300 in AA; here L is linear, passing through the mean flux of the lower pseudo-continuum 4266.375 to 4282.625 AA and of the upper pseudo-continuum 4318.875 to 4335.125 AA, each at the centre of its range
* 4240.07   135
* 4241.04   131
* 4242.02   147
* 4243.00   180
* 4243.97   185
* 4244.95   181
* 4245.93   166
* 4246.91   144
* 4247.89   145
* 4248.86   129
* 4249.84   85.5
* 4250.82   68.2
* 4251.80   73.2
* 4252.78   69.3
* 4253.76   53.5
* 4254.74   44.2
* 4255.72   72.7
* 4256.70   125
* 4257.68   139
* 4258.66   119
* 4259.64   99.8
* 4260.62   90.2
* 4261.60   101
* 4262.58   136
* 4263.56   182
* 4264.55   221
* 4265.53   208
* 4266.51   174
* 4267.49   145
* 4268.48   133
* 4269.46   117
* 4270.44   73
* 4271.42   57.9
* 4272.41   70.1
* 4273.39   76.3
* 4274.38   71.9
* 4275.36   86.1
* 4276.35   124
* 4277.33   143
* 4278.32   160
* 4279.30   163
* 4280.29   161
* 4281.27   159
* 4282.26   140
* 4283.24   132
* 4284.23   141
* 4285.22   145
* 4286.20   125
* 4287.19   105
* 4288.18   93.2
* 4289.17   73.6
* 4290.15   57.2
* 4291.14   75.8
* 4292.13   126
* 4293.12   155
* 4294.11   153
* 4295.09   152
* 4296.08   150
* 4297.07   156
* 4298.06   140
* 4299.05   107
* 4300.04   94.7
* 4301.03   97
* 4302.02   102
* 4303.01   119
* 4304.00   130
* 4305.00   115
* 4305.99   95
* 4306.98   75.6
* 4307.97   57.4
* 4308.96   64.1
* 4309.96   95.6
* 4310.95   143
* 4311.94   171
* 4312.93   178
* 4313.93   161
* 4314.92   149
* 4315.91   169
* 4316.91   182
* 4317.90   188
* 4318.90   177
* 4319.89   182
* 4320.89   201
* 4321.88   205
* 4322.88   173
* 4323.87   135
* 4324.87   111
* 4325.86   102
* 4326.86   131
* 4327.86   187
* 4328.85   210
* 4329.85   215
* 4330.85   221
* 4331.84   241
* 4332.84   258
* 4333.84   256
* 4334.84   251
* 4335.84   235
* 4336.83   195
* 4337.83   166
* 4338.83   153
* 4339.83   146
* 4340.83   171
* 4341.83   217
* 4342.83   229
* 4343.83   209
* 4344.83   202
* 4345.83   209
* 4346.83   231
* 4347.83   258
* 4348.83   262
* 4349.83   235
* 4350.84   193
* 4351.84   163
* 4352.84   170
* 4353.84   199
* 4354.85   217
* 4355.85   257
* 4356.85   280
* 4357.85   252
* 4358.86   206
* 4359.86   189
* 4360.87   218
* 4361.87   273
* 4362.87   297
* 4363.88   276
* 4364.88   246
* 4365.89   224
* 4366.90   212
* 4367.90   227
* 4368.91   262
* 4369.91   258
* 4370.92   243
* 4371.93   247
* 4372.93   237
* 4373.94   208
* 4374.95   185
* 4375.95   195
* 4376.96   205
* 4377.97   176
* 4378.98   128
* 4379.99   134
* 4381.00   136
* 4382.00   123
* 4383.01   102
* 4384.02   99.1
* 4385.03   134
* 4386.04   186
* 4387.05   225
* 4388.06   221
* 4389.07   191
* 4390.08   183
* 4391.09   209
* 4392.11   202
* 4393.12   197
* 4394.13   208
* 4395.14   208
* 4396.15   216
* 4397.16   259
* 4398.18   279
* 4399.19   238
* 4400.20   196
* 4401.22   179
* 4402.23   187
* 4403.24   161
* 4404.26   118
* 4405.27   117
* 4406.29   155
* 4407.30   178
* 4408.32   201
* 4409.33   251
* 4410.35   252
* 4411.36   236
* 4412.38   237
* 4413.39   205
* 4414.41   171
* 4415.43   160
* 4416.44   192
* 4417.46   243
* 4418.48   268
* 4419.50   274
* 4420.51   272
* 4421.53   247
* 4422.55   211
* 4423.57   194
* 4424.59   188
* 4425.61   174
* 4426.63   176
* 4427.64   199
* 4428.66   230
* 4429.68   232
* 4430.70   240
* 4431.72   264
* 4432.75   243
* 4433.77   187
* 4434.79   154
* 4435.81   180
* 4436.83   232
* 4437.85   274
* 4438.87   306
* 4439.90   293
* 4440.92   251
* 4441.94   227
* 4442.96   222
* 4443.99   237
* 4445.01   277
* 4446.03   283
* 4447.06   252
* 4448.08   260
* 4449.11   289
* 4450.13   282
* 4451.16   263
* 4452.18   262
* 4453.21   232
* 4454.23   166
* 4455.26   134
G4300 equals 6.96 AA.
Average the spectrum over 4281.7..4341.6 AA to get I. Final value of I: 149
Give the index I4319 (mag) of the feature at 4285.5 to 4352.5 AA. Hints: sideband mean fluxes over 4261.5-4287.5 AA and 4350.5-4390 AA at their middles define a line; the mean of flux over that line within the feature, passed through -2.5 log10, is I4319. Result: 0.05 mag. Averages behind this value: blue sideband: 132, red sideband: 205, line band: 161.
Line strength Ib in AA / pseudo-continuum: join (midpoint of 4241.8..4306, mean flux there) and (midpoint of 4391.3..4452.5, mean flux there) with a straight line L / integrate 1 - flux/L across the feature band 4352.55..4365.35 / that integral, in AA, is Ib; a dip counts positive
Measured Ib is -4.10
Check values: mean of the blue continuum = 122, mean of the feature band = 238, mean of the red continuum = 223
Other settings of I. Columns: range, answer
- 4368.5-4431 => 200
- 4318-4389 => 202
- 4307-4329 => 151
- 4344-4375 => 231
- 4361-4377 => 238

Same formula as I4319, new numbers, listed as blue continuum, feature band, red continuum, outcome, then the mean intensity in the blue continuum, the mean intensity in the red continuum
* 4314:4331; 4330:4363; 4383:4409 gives -0.23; 172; 189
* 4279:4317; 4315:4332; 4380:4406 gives -0.25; 125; 182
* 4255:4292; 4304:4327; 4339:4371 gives 0.23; 121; 225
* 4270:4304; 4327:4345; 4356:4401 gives -0.24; 117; 209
